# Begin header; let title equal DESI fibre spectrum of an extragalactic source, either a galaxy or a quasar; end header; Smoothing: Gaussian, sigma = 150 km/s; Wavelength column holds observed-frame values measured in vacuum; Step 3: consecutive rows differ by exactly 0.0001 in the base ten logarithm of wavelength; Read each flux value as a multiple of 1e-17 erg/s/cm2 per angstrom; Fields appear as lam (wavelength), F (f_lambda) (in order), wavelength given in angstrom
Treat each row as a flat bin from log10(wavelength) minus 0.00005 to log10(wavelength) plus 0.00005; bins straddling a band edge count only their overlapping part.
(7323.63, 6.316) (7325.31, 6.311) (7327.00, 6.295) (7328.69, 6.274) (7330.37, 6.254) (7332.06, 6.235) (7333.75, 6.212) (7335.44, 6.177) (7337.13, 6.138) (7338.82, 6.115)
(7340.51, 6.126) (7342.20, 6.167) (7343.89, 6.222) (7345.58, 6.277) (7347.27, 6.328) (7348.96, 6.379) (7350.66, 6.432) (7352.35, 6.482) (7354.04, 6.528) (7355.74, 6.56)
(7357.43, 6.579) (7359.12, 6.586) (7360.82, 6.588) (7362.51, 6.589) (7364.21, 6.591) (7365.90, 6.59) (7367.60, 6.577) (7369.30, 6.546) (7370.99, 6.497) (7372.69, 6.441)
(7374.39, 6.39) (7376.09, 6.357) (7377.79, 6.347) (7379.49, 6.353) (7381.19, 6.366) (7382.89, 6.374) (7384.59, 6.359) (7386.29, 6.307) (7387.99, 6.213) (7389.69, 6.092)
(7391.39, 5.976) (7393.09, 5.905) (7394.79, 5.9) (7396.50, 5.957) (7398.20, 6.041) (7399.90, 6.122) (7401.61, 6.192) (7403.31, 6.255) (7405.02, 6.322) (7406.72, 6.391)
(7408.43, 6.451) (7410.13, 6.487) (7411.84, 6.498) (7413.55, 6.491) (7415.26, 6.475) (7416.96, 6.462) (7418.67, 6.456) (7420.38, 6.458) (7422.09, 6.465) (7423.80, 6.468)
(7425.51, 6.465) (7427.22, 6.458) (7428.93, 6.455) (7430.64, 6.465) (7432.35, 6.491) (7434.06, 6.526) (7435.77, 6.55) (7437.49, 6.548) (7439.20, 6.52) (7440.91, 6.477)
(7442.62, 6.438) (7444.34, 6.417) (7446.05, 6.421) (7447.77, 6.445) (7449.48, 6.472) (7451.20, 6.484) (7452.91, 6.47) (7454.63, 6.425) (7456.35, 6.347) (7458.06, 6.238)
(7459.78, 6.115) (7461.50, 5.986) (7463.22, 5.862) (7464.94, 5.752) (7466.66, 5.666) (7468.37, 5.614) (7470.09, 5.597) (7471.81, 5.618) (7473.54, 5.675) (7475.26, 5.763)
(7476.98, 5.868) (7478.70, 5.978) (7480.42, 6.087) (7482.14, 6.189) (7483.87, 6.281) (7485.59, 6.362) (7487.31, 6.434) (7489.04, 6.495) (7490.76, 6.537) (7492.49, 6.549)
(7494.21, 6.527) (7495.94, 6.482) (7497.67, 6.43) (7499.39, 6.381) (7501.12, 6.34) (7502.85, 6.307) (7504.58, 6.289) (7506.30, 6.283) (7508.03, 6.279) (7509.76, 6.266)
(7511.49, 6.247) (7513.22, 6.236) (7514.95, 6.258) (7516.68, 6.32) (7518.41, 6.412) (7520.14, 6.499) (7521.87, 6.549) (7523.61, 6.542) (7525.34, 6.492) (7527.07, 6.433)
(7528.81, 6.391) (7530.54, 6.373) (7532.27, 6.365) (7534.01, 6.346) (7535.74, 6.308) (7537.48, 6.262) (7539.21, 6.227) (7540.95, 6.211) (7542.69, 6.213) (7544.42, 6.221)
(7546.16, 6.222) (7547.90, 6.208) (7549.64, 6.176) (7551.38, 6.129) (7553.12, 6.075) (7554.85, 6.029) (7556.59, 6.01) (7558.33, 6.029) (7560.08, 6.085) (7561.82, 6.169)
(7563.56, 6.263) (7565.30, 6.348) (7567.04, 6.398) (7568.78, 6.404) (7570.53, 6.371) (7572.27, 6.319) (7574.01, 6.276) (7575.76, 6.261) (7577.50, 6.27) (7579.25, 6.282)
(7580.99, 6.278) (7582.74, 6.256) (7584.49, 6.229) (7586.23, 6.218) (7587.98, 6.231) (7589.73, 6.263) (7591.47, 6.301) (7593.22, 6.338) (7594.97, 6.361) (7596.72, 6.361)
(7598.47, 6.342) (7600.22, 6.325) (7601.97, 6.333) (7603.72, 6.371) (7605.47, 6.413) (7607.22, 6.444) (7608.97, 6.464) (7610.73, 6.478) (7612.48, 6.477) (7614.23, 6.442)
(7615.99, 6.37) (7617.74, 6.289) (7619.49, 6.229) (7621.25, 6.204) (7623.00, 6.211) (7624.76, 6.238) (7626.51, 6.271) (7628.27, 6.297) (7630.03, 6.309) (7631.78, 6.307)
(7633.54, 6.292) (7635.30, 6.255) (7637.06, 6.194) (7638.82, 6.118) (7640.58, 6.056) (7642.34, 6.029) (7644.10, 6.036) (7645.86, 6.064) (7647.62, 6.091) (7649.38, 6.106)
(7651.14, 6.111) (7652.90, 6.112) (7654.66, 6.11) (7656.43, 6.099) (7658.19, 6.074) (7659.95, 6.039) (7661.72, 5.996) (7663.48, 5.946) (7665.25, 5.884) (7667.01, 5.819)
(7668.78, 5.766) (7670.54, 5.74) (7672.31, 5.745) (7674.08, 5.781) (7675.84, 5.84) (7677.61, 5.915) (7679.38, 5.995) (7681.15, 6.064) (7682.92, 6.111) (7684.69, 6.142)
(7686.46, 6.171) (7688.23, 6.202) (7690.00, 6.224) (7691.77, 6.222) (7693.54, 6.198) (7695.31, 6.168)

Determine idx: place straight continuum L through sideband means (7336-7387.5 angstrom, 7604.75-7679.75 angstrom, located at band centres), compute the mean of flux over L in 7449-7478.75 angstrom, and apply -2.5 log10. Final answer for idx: 0.06 mag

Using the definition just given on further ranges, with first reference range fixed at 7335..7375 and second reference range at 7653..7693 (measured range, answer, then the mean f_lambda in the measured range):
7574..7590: -0.02 mag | 6.25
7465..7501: 0.02 mag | 6.12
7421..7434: -0.03 mag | 6.47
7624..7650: -0.02 mag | 6.18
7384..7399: 0.05 mag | 6.08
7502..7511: -0.01 mag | 6.29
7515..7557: -0.02 mag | 6.3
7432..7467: -0.01 mag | 6.32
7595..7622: -0.05 mag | 6.37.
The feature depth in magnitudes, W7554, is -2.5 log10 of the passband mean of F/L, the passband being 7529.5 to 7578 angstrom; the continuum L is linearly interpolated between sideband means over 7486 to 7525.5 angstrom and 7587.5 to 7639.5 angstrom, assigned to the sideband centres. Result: 0.02 mag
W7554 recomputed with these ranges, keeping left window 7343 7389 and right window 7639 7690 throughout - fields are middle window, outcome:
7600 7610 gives -0.053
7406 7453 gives -0.021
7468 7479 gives 0.102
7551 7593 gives -0.016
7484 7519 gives -0.022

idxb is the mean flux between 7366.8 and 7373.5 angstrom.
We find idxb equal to 6.52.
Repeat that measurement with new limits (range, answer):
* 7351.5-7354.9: 6.5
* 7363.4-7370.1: 6.57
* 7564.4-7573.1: 6.37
